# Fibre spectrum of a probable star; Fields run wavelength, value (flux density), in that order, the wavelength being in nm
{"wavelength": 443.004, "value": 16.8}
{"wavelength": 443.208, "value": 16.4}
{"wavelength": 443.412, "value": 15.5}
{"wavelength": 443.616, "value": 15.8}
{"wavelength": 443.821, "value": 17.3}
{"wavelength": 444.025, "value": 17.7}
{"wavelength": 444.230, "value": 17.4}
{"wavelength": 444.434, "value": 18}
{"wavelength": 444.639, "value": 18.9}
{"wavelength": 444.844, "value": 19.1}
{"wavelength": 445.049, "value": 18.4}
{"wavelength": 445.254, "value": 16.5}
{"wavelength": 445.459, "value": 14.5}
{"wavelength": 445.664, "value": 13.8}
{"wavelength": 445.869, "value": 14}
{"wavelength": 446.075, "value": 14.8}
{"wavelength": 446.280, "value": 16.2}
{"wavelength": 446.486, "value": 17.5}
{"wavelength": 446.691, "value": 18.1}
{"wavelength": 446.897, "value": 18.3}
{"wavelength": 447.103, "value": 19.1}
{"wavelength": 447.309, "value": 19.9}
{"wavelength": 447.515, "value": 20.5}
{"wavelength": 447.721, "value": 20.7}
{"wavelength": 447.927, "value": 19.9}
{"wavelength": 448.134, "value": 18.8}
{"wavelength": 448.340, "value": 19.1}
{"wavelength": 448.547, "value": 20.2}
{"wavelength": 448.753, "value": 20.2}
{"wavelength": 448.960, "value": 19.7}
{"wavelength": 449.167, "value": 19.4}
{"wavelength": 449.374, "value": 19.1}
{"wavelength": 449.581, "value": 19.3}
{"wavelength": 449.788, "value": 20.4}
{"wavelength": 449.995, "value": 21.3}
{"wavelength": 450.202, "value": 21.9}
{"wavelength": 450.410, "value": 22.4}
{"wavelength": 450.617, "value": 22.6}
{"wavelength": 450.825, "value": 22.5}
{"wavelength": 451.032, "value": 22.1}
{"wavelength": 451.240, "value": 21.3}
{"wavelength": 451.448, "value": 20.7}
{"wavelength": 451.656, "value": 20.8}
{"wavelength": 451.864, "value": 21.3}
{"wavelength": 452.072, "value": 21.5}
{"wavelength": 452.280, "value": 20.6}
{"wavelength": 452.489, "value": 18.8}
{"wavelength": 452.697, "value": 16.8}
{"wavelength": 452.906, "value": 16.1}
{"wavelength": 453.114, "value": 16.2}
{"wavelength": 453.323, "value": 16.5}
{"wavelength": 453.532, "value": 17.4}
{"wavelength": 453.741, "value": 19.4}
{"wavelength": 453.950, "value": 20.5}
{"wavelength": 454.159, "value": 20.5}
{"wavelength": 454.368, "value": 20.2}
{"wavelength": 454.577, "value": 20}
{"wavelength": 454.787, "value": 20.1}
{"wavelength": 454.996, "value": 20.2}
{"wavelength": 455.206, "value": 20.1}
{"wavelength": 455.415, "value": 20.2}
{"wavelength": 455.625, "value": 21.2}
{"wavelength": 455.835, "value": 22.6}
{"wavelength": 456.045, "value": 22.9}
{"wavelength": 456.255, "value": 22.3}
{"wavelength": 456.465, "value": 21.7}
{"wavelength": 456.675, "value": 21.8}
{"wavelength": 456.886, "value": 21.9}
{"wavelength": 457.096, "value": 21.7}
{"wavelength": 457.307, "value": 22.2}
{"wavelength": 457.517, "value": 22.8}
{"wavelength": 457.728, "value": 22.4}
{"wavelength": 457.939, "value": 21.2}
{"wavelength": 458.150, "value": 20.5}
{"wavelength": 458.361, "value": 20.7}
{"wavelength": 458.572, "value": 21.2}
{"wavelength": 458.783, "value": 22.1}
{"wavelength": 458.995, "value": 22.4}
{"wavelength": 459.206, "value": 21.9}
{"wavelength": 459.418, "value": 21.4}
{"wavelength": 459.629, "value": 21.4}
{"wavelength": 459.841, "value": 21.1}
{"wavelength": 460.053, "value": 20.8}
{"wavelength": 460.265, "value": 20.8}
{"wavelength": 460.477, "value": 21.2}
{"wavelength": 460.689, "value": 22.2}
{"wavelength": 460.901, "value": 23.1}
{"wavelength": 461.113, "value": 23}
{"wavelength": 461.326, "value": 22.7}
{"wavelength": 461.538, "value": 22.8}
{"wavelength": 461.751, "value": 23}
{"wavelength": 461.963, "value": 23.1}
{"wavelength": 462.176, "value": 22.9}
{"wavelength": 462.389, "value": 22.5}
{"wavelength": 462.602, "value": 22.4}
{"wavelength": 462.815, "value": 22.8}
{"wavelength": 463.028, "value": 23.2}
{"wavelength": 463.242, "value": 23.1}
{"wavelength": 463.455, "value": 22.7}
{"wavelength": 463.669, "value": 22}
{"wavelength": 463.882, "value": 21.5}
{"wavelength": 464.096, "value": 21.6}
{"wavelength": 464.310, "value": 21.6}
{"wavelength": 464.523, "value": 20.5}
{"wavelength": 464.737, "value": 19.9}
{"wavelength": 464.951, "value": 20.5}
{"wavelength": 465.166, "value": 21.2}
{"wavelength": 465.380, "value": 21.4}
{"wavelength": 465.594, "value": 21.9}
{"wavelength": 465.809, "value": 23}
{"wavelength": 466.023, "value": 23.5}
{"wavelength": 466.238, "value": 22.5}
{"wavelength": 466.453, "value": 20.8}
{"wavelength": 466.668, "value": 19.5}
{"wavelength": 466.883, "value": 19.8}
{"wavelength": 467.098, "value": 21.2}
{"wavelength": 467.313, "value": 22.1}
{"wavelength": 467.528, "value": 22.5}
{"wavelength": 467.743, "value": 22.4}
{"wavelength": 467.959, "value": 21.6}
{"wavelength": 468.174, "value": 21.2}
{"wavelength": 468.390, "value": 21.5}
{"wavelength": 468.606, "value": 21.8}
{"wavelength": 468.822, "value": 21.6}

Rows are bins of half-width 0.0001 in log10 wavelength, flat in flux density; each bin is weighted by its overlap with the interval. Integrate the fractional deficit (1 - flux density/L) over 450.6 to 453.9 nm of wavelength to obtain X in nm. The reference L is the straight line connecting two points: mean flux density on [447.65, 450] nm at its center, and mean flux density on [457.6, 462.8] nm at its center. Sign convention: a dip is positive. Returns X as 0.13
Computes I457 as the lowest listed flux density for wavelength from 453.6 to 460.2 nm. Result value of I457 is 19.4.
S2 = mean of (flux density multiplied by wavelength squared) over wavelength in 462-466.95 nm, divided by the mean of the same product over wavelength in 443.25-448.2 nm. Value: 1.4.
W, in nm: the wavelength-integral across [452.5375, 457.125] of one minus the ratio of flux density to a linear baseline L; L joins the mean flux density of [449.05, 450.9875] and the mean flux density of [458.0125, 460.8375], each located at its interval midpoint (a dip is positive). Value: 0.267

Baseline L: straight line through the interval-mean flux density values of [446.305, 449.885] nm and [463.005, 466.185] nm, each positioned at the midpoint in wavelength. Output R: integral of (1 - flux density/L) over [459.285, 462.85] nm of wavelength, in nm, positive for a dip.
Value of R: -0.15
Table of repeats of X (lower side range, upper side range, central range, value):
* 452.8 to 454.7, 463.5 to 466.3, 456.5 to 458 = -0.19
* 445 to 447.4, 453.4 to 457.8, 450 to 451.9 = -0.29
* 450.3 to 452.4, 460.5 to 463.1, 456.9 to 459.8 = 0.09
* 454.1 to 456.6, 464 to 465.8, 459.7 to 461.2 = -0.04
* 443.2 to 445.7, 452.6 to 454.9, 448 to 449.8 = -0.19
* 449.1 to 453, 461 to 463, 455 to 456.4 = 0.00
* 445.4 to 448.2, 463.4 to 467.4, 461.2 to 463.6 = -0.23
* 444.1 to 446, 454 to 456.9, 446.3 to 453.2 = -0.45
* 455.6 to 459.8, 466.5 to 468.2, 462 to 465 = -0.07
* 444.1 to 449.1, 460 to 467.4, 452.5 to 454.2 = 0.15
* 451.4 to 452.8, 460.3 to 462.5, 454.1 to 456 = 0.02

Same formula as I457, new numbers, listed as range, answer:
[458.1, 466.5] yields 19.9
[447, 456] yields 16.1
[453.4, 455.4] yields 17.4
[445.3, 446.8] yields 13.8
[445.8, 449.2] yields 14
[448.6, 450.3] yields 19.1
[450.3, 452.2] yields 20.7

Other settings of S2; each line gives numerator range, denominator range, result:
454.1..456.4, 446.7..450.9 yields 1.07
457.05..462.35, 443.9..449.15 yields 1.29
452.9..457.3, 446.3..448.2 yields 1.10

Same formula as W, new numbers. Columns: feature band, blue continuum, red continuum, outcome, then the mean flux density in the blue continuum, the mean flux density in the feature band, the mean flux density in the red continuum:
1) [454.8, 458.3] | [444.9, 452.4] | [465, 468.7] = -0.207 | 19.4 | 21.6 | 21.6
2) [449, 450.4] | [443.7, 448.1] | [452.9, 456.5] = -0.127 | 17.7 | 20.3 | 20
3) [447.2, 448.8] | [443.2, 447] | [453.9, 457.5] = -0.171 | 16.8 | 19.9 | 21.2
